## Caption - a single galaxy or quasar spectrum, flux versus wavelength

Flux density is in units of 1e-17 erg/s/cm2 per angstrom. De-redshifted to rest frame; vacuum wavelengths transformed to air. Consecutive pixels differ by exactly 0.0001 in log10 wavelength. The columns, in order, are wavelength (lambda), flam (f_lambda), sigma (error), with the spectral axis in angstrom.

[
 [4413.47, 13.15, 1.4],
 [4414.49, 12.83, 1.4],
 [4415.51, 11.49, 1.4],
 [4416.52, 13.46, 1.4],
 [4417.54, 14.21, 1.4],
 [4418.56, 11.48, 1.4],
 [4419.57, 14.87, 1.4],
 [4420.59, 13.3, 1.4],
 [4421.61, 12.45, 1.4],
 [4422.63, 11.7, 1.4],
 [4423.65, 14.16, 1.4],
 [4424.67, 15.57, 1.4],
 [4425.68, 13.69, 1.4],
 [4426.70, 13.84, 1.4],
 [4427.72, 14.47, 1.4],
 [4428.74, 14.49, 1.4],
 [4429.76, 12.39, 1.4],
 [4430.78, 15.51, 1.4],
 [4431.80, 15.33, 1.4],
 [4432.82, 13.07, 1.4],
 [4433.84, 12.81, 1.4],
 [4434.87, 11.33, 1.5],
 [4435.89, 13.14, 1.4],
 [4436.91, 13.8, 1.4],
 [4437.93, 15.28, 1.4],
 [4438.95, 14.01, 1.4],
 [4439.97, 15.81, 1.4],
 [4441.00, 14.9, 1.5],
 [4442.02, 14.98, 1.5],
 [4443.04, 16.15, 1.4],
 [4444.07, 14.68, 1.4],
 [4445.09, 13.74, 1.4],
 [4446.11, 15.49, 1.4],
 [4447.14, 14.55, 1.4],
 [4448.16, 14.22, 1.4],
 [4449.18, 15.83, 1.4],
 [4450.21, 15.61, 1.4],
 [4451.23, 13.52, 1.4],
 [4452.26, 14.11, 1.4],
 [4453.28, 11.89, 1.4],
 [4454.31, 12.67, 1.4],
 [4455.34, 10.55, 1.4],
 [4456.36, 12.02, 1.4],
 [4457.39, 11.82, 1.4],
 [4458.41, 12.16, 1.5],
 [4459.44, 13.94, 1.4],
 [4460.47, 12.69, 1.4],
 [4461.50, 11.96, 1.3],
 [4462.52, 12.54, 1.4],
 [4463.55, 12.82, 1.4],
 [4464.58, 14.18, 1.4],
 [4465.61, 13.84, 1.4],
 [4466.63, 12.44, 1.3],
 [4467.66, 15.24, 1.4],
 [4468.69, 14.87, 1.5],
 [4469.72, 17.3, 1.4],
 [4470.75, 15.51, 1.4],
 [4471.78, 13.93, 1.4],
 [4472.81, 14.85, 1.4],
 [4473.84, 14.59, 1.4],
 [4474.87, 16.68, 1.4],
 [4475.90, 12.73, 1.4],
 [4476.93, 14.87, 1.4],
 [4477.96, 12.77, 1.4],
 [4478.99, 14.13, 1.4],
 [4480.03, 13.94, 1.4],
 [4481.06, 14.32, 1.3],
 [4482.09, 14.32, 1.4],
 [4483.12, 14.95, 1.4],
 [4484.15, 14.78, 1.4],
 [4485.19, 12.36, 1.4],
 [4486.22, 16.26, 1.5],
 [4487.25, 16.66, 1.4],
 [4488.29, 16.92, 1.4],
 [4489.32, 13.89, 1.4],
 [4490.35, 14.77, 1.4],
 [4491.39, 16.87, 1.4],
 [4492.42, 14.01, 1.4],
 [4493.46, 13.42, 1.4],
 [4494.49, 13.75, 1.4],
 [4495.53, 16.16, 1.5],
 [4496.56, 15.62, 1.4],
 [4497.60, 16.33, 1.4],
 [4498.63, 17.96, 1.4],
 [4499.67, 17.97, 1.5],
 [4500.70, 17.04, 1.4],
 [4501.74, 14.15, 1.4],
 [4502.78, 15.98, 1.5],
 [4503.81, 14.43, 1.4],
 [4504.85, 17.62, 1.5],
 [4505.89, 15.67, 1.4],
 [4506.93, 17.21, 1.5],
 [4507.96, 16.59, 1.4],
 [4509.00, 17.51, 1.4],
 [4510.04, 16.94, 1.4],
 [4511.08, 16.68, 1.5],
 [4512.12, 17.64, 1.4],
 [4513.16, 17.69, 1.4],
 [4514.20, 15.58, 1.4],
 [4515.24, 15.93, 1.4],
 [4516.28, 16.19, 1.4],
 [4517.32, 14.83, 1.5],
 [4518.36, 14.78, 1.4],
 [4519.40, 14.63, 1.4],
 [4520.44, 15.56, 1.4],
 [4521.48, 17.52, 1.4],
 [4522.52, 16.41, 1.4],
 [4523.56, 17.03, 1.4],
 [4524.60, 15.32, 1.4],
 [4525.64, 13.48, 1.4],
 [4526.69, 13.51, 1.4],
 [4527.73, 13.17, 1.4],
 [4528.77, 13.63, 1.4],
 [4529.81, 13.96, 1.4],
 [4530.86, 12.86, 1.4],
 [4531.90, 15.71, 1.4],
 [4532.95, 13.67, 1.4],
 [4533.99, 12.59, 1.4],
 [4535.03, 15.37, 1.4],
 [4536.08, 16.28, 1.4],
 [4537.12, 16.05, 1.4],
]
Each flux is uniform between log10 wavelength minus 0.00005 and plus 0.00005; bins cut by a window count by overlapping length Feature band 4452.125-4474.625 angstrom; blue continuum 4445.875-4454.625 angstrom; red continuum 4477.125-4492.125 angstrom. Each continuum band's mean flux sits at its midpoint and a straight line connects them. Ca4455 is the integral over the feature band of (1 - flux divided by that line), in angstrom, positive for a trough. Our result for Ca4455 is 1.5 angstrom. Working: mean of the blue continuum 14.2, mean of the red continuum 14.8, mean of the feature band 13.5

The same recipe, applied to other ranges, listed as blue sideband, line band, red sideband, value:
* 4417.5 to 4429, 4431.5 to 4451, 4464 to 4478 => -0.6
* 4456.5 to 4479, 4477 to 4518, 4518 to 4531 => -3.6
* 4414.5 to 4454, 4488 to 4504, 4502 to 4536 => -0.5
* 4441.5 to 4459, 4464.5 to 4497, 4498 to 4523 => 0.8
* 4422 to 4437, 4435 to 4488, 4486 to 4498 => 1.5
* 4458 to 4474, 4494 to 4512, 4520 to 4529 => -2.1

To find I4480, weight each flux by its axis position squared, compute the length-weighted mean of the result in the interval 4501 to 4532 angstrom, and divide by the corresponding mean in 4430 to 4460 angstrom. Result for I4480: 1.16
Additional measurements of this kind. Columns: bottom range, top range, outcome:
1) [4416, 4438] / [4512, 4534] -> 1.16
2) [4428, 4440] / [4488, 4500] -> 1.16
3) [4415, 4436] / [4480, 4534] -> 1.19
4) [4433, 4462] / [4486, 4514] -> 1.21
